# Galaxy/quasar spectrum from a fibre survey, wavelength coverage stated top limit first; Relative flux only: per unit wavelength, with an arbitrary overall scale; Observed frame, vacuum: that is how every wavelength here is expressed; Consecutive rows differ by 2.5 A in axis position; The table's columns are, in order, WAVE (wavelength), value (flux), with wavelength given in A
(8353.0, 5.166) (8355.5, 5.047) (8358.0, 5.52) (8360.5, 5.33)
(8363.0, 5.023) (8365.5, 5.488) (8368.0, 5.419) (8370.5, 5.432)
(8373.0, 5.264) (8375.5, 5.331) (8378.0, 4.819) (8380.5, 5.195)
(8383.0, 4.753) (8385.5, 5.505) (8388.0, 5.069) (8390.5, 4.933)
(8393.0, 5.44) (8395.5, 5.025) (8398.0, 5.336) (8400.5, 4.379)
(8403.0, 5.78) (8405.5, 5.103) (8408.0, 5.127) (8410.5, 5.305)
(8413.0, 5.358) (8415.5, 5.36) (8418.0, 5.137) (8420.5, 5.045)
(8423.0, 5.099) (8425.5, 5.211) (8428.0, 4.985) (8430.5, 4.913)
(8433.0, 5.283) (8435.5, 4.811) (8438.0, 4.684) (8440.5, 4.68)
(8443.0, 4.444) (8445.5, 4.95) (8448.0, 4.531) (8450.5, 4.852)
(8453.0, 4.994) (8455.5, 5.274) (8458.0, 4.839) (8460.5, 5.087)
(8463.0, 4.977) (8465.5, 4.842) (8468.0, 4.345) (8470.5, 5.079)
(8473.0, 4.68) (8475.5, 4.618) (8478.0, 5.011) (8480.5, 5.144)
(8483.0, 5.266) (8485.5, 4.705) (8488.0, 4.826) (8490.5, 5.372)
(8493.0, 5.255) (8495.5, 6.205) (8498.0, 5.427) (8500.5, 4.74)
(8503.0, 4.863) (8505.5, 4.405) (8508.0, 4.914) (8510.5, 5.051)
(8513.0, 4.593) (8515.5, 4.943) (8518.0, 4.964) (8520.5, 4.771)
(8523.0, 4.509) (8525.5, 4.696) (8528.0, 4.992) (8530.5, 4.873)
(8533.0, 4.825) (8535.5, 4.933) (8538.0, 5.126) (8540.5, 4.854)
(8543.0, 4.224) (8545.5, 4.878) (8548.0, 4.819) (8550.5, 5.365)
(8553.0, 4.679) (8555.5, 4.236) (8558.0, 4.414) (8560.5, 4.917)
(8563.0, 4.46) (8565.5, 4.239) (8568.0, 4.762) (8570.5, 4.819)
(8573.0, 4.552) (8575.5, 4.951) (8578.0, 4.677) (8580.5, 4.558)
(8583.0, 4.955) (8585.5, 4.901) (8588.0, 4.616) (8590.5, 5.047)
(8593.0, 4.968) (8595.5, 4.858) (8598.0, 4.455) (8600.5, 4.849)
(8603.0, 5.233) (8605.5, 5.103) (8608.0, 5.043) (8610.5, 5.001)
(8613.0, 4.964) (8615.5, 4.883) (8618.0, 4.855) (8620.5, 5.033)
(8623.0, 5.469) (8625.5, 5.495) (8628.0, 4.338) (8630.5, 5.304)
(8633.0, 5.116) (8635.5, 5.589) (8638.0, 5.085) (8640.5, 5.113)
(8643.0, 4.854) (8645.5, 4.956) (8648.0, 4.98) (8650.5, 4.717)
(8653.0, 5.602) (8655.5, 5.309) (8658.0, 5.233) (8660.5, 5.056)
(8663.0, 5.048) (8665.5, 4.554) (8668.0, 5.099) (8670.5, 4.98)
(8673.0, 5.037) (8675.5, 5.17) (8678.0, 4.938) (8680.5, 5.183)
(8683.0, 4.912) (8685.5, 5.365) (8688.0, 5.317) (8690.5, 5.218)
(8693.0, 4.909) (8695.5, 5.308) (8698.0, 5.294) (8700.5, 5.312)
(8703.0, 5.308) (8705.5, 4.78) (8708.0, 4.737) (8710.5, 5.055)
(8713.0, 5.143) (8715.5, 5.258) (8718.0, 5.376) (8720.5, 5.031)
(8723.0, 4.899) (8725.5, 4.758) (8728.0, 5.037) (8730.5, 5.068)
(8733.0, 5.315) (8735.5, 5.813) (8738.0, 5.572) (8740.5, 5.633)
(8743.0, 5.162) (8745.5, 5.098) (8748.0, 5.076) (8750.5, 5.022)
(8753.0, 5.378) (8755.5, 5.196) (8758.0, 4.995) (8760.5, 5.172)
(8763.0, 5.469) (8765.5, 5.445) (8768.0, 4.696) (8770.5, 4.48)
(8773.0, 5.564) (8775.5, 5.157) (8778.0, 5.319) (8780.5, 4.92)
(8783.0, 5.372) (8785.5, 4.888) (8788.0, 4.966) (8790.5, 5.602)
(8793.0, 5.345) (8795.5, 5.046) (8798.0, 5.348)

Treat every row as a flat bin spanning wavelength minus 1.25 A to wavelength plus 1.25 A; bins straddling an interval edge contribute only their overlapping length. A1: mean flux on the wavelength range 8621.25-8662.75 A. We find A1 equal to 5.14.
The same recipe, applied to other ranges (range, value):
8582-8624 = 4.95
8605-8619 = 4.97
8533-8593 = 4.74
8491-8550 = 4.92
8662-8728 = 5.08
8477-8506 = 5.12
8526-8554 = 4.87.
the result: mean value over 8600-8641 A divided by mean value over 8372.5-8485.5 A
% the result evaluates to 1.02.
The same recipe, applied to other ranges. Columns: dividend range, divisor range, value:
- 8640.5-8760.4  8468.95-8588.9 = 1.06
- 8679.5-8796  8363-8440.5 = 1.01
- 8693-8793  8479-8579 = 1.06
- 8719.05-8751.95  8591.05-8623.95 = 1.04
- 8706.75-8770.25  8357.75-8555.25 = 1.03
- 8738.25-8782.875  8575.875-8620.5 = 1.06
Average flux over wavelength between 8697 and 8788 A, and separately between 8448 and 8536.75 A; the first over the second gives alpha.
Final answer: 1.05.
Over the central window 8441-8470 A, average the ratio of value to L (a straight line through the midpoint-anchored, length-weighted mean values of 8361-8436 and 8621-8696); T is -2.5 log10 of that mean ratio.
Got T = 0.07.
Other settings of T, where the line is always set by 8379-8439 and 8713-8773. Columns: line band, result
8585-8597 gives 0.062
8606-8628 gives 0.023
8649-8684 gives 0.022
